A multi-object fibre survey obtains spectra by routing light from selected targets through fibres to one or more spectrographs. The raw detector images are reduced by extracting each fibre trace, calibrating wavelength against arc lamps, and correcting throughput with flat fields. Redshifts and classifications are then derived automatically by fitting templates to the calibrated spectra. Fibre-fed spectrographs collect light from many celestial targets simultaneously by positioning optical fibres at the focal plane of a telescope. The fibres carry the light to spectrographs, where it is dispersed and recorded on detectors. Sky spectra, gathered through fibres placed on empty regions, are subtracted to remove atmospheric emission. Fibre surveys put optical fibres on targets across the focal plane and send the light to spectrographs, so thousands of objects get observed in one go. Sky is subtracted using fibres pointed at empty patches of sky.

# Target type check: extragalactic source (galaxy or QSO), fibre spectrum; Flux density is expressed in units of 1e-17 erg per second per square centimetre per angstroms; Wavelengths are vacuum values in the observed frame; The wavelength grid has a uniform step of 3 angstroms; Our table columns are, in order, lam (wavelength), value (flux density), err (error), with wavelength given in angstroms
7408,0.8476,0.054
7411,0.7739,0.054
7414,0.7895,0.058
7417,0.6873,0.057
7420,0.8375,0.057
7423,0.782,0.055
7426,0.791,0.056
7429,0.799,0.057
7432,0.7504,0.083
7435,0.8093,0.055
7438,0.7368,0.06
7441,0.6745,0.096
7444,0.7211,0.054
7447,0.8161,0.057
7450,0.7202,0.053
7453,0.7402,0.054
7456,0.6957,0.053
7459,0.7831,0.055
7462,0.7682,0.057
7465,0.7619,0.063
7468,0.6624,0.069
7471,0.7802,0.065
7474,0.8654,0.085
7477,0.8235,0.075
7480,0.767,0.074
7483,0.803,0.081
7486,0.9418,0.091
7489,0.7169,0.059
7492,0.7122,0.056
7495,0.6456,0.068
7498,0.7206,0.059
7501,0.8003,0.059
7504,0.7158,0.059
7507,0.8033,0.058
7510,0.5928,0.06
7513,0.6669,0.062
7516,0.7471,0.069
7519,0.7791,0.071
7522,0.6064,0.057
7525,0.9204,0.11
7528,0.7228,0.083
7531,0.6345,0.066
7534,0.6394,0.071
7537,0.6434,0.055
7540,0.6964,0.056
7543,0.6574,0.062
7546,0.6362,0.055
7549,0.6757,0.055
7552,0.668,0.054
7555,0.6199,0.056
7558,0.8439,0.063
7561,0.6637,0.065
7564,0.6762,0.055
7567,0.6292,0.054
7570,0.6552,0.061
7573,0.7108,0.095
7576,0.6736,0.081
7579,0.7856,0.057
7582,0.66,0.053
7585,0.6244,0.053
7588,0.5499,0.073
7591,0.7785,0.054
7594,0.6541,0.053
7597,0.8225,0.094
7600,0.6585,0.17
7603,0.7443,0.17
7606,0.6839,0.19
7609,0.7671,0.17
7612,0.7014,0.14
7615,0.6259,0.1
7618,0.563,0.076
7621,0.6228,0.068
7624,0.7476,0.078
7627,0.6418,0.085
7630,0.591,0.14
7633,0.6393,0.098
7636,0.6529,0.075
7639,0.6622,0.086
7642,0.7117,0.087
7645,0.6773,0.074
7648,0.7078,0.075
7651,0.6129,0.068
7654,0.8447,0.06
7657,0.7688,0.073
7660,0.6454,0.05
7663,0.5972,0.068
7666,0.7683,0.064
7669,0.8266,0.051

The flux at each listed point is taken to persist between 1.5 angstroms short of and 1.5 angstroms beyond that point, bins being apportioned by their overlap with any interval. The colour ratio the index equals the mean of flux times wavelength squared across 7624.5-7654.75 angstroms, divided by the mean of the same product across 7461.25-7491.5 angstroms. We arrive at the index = 0.89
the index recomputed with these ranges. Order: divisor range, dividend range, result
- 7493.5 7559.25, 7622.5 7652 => 0.98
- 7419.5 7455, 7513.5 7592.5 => 0.93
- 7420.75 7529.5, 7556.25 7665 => 0.94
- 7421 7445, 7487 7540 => 0.96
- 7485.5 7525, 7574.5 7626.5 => 0.96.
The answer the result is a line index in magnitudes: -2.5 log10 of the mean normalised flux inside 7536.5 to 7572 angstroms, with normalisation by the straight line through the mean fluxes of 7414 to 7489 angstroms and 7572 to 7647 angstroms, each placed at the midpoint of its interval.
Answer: 0.06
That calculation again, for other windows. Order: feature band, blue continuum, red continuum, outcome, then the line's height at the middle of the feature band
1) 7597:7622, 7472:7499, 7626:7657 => 0.030 mag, 0.7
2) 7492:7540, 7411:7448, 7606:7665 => 0.028 mag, 0.727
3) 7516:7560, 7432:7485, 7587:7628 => 0.036 mag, 0.721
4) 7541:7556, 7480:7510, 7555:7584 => 0.091 mag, 0.711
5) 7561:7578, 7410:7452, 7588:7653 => 0.045 mag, 0.701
